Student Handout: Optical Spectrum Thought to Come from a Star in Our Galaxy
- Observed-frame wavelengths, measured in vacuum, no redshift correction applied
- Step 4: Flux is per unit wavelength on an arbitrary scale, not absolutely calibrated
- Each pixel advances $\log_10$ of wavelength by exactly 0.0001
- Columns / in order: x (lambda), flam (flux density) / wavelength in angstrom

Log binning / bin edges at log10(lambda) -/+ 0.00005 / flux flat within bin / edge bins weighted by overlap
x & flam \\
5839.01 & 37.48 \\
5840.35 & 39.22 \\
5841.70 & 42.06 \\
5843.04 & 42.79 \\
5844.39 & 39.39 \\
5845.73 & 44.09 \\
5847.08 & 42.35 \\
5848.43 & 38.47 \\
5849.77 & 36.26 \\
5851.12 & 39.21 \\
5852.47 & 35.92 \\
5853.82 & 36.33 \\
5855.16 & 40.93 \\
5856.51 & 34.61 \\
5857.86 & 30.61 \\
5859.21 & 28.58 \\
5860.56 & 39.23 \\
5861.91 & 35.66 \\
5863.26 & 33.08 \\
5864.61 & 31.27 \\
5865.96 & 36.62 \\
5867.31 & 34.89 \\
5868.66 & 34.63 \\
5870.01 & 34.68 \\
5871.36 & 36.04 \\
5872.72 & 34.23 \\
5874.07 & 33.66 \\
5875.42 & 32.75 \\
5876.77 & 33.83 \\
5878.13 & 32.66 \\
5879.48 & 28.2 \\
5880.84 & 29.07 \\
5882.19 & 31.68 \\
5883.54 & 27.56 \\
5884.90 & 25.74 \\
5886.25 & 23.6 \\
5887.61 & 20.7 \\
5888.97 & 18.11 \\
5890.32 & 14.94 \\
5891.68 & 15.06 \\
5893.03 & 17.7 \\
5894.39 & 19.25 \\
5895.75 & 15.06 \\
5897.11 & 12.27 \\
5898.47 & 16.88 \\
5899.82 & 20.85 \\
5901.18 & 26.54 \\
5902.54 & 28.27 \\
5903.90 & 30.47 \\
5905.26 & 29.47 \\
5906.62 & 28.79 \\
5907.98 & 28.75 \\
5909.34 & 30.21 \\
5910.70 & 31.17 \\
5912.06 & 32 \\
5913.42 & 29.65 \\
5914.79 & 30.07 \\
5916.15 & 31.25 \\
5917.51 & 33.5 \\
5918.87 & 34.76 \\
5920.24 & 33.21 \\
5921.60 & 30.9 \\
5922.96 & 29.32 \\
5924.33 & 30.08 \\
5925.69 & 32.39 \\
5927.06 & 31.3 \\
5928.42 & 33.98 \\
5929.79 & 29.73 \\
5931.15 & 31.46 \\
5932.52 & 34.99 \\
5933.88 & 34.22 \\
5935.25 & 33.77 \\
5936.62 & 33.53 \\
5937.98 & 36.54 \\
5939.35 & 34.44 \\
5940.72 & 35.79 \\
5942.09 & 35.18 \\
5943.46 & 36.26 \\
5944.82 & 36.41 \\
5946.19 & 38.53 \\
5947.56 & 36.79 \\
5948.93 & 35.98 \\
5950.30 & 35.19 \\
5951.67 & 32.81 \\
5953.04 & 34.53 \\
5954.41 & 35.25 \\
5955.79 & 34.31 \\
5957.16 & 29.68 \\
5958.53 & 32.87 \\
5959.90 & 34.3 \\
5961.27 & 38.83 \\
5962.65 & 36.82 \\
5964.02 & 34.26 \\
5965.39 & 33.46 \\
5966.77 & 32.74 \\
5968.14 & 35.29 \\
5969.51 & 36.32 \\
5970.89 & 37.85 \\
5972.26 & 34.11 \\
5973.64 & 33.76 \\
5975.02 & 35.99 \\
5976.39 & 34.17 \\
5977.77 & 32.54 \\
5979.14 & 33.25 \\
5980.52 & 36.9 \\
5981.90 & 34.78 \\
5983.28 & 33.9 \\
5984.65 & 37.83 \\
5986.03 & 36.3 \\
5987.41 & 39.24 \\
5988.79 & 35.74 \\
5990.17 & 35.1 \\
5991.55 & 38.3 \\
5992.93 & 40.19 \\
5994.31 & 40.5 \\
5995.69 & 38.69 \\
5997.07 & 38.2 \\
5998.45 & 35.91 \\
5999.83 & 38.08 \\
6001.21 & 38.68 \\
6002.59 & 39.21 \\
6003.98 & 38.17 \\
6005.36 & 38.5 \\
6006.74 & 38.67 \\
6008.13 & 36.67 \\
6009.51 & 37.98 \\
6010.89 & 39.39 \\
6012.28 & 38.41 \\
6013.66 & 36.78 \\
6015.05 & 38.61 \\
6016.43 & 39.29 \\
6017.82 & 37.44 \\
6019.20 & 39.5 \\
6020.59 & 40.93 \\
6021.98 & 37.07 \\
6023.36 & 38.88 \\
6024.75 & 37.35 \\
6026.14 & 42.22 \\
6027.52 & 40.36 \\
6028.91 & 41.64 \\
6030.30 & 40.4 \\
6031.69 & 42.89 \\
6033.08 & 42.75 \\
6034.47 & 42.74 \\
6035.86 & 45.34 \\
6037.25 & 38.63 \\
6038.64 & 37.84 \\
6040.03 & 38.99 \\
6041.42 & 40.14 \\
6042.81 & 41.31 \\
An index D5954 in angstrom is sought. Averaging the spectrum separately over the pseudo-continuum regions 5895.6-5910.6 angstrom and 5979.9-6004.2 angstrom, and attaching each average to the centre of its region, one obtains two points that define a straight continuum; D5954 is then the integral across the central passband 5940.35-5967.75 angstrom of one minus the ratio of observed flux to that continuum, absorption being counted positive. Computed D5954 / -2.5 angstrom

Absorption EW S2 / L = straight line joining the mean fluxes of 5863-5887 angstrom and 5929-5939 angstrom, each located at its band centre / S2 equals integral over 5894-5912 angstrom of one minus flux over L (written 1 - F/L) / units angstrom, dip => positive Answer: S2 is 4.33 angstrom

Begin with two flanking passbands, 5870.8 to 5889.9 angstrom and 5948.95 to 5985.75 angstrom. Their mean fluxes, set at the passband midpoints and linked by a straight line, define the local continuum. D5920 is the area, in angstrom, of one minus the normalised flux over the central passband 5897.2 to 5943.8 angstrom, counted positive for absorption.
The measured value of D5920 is 1.1 angstrom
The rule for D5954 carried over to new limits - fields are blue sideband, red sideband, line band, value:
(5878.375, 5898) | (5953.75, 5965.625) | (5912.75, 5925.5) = -2.04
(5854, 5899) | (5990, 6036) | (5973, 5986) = 0.61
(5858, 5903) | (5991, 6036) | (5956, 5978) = 0.34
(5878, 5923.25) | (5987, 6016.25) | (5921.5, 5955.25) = -3.83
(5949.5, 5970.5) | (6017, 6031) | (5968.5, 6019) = 0.09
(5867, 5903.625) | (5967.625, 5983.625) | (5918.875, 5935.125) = -1.14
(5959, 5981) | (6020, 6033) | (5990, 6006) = -0.33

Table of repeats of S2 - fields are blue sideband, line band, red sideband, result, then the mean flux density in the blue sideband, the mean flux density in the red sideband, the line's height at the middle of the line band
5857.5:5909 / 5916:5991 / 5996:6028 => -2.0 angstrom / 27.7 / 38.5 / 33.6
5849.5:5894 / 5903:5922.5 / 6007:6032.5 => 1.2 angstrom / 30.7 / 39.2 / 33.1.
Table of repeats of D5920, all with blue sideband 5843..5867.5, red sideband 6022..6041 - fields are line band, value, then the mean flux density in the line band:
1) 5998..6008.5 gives 0.5 angstrom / 38.1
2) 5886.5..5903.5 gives 8.4 angstrom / 19.1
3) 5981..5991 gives 0.9 angstrom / 36.2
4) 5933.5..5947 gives 1.1 angstrom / 35.5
